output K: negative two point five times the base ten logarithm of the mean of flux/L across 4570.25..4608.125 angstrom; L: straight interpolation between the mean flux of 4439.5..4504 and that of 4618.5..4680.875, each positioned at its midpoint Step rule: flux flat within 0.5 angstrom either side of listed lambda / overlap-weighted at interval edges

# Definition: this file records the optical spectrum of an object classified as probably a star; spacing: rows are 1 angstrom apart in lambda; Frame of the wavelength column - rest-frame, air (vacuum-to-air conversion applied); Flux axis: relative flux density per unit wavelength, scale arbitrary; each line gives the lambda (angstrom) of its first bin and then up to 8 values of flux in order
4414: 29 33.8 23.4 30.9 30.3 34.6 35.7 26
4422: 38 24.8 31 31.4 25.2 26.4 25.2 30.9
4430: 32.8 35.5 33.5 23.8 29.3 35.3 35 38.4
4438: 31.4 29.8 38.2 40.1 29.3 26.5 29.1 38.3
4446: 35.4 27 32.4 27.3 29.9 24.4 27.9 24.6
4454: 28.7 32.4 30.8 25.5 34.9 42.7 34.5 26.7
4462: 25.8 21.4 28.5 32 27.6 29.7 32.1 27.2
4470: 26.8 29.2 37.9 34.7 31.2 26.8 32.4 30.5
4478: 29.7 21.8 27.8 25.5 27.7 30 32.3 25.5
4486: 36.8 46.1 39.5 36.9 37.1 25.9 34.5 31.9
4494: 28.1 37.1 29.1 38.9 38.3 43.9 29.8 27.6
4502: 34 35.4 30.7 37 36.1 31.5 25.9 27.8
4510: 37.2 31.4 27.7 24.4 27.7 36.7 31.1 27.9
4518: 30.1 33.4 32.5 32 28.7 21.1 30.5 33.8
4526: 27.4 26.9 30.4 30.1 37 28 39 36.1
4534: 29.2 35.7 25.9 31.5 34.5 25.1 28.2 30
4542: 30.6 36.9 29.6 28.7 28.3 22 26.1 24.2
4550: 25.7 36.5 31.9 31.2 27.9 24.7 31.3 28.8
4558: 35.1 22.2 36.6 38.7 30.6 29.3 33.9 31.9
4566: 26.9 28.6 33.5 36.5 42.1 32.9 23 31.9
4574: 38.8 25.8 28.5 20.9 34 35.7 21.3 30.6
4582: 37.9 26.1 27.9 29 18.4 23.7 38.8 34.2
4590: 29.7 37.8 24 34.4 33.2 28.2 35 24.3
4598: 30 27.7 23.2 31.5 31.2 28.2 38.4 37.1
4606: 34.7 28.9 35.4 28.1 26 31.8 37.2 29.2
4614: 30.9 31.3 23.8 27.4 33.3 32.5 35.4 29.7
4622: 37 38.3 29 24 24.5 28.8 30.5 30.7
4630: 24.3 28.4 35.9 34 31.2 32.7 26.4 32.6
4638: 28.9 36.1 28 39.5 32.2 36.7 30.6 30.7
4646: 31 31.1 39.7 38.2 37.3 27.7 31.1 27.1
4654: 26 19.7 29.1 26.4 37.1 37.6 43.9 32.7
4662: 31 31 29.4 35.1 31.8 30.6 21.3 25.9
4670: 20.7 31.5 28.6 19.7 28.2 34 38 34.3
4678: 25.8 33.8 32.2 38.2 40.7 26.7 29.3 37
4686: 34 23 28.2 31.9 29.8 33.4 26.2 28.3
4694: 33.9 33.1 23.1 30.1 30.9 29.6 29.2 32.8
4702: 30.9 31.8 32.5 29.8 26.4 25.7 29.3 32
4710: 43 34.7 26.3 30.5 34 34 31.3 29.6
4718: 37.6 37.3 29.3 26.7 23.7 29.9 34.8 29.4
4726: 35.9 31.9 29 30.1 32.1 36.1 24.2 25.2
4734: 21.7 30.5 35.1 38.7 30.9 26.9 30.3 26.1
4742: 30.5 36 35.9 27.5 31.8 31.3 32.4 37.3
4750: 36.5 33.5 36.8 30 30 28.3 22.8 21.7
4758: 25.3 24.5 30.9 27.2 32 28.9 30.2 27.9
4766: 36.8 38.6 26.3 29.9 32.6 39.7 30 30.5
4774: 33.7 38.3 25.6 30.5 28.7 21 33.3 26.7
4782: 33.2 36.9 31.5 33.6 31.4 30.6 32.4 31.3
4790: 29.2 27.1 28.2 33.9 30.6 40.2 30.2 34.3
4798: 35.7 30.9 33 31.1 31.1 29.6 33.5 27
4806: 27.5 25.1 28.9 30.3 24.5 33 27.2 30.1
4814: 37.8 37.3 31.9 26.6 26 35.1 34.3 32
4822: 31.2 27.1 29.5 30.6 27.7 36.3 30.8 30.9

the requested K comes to 0.03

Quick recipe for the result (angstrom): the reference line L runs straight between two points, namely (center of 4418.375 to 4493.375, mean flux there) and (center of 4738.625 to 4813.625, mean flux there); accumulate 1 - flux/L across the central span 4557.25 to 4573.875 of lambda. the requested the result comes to -0.7 angstrom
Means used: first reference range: 31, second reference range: 30.8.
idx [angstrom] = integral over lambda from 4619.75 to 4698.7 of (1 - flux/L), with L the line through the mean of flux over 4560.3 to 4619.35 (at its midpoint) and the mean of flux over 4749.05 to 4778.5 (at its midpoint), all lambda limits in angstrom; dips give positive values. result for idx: -0.7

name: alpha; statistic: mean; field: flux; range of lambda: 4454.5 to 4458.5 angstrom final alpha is 30.9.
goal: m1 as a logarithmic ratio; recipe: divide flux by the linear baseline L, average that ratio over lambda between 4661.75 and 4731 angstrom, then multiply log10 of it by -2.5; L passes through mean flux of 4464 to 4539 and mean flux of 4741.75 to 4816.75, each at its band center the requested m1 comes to 0.01 mag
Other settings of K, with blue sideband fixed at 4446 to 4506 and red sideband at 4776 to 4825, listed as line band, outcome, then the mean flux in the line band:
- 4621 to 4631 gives 0.052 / 29.6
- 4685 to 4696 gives 0.029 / 30.2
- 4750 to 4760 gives 0.081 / 28.7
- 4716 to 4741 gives 0.011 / 30.6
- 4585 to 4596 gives 0.026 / 30.4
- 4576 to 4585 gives 0.069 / 29.2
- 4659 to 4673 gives 0.031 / 30.2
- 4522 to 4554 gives 0.042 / 30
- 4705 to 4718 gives -0.022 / 31.6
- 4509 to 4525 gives 0.037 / 30.2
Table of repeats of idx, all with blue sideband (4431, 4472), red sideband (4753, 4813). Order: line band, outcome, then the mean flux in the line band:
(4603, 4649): -1.67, 31.7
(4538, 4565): 0.65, 29.9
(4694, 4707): 0.21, 30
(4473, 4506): -2.03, 32.6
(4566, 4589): 0.25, 30.3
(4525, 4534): -0.34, 31.8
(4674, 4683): -0.98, 33.8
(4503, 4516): -0.28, 31.3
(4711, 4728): -0.52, 31.4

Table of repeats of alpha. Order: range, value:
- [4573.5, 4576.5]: 31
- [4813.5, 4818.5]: 31.9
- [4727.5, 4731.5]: 31.8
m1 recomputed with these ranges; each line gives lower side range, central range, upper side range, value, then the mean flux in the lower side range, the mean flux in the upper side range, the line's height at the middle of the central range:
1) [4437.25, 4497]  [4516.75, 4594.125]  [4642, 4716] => 0.02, 31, 31.1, 31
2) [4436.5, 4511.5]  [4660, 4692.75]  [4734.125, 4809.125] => 0.02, 31.6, 31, 31.2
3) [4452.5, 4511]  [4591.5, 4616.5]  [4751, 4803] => 0.03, 31.6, 30.9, 31.3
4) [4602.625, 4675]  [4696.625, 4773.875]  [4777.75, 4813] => -0.01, 31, 30.7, 30.8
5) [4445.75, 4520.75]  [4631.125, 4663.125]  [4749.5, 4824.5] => -0.04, 31.2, 30.8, 31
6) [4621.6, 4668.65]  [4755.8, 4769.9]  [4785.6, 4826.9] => 0.07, 31.4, 30.9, 31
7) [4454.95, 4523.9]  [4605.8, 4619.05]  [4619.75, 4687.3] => 0.02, 31.3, 31.2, 31.3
